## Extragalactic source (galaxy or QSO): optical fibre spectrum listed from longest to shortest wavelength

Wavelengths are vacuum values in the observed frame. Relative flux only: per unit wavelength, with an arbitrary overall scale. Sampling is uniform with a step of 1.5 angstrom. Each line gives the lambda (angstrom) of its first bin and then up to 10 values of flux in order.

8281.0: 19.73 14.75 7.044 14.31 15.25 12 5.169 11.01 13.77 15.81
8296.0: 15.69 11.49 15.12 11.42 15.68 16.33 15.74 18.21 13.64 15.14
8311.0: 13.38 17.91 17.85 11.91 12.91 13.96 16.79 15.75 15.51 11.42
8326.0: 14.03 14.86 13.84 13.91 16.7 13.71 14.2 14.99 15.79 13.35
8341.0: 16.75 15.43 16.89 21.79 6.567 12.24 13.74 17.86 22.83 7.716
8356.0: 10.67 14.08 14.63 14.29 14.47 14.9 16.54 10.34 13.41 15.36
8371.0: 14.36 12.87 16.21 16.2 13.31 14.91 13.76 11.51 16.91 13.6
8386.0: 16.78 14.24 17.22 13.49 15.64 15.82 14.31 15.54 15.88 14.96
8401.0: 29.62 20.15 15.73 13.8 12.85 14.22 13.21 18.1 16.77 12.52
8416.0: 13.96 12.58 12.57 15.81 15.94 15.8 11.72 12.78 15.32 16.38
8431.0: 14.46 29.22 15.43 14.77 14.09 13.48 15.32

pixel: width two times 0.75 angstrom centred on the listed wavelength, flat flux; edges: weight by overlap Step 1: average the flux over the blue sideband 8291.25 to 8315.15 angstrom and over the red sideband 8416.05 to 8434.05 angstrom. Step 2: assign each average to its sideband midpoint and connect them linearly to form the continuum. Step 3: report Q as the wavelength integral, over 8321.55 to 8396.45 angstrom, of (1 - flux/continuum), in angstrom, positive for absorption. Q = 3.2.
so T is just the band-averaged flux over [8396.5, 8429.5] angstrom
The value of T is 15.5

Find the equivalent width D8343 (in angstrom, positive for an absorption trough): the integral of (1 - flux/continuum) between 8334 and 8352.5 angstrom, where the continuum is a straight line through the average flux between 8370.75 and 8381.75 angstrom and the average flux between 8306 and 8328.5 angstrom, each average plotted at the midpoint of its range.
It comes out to -0.6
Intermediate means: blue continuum 14.8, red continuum 14.3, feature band 15.1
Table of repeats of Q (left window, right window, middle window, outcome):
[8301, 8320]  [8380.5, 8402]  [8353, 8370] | 2.26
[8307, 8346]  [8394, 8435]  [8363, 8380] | 1.24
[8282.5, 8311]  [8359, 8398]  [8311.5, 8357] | -2.20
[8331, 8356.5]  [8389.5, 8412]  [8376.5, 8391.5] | 1.13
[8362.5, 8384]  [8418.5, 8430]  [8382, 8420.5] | -3.08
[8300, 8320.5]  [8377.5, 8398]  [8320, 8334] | 0.46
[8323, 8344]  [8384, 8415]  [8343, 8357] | 0.46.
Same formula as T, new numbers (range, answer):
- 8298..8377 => 14.7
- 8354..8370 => 13.4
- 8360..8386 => 14.4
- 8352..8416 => 15.1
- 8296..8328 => 14.7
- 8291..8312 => 14.5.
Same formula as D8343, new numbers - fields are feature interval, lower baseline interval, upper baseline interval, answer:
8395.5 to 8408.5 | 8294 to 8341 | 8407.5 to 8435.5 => -1.6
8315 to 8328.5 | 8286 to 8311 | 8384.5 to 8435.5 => 0.1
